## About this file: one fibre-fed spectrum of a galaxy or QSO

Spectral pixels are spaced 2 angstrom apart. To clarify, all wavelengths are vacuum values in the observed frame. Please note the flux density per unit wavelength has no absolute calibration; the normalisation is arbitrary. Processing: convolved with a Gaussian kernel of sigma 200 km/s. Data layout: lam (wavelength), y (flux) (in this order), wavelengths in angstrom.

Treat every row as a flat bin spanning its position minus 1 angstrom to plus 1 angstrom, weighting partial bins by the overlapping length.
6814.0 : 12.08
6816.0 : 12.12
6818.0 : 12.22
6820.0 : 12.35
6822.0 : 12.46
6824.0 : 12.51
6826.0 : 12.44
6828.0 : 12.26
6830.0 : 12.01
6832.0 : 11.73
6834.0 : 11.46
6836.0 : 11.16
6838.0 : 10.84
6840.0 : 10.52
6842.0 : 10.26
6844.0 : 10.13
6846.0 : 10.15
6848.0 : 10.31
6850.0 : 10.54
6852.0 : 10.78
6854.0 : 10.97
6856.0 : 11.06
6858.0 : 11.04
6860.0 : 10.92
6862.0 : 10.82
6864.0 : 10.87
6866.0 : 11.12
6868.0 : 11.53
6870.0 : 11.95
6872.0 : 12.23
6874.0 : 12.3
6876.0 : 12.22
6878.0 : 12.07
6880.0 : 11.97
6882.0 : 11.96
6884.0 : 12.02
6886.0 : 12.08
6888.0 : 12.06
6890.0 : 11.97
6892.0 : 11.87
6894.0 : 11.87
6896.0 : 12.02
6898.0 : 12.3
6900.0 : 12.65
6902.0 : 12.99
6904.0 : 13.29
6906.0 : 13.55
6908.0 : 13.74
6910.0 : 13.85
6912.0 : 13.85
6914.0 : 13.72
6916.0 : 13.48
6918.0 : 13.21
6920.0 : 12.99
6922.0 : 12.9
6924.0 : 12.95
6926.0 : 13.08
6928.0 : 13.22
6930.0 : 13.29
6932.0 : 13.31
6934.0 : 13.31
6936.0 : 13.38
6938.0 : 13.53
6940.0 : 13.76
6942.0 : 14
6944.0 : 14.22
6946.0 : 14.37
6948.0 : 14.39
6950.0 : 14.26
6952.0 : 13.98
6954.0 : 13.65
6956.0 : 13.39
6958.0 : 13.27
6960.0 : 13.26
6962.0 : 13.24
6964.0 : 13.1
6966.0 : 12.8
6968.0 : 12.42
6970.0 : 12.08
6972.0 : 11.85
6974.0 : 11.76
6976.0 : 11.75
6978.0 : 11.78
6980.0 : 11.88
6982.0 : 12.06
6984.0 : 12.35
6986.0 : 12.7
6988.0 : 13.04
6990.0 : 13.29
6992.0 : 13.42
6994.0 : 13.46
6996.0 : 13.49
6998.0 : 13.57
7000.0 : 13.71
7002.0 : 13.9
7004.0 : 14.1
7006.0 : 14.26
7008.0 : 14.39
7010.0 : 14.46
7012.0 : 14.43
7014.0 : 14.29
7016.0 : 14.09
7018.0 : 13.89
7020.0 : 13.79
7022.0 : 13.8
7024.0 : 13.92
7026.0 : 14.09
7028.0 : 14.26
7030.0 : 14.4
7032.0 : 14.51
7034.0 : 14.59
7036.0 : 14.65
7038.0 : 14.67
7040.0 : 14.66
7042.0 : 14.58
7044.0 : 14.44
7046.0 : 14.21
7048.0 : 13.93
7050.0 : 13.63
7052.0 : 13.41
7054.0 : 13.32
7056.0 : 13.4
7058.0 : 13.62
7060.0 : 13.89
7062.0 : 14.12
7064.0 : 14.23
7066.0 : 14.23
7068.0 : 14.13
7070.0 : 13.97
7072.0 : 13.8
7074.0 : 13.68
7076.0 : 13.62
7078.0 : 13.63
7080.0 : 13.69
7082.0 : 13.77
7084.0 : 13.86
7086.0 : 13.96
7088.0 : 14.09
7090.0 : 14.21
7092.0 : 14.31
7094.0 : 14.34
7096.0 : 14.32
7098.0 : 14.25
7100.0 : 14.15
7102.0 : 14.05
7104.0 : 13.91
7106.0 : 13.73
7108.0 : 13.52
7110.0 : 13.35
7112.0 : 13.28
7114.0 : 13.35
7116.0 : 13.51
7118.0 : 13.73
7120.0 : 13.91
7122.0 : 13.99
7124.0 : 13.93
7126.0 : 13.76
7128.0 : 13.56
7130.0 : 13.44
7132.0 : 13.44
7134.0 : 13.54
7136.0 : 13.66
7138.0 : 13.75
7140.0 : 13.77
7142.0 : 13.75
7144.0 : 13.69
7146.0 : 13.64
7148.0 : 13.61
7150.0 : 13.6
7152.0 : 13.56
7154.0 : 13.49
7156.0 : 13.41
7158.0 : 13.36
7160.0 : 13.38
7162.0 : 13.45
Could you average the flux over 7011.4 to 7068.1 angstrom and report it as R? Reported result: 14.1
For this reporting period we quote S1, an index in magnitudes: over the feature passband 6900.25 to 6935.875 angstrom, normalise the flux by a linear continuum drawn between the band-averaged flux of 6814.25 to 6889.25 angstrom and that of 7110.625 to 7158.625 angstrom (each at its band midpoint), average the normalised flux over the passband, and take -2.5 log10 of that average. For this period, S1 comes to -0.11 mag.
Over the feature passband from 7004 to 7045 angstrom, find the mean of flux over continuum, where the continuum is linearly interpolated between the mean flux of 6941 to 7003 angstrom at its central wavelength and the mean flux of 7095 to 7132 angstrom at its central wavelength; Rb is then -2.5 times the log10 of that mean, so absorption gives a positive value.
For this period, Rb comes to -0.07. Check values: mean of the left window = 13.1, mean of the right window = 13.8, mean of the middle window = 14.3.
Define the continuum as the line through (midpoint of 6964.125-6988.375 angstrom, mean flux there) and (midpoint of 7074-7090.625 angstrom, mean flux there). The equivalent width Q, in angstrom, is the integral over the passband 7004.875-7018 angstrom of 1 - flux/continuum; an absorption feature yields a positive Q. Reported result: -1.6 angstrom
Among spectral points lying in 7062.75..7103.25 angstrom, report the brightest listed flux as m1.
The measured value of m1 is 14.34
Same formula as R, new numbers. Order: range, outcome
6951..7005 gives 12.9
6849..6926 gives 12.2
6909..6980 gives 13.2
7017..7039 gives 14.2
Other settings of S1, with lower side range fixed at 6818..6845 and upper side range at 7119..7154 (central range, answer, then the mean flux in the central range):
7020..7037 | -0.11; 14.2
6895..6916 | -0.10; 13.2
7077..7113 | -0.04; 13.9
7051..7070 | -0.05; 13.8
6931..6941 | -0.10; 13.5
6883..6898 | 0.00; 12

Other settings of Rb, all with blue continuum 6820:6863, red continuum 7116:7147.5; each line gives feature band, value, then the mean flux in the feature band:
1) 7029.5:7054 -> -0.11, 14.3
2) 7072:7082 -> -0.04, 13.7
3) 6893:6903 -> -0.06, 12.4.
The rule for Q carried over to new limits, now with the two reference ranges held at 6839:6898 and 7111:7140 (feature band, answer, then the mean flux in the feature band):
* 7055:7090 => -1.9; 13.9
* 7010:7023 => -1.4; 14.1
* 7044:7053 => -0.6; 13.9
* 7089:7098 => -0.6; 14.3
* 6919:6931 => -1.2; 13.1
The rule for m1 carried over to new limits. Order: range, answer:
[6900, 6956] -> 14.39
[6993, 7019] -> 14.46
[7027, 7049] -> 14.67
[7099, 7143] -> 14.15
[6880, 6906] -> 13.55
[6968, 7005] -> 14.1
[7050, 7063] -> 14.12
